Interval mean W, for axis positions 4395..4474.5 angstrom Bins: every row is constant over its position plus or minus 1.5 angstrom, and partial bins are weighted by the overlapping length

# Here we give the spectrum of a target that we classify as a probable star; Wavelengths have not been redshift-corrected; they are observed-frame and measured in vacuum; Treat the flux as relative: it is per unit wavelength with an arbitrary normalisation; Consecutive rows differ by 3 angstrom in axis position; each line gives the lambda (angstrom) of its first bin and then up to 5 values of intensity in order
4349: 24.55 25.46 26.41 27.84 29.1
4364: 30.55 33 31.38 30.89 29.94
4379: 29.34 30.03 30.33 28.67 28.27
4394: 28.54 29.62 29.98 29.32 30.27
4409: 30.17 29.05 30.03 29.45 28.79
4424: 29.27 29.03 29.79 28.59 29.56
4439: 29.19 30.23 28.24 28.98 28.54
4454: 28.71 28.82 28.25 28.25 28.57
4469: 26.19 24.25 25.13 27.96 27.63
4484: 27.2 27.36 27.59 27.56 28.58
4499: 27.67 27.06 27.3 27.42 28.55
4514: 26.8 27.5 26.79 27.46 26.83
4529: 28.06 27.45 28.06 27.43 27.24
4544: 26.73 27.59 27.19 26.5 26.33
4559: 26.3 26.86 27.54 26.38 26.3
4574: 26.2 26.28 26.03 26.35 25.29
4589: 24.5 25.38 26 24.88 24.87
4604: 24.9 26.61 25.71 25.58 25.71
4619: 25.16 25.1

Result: 28.8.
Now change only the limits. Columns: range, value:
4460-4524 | 27.3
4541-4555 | 27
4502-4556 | 27.3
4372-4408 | 29.6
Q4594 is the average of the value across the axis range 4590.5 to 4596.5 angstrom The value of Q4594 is 25.7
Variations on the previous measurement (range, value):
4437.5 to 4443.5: 29.7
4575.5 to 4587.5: 26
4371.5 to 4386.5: 30.1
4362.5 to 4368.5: 31.8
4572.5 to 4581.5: 26.2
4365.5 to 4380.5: 30.9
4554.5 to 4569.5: 26.7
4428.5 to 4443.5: 29.5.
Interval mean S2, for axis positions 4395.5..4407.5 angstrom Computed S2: 29.8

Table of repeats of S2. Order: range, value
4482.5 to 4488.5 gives 27.3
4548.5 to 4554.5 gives 26.8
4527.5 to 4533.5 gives 27.8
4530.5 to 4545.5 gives 27.4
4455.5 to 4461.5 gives 28.5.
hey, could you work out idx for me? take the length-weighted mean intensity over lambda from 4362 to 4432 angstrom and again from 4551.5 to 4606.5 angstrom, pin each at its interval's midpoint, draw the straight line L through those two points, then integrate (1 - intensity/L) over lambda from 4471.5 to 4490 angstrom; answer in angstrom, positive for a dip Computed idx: 0.8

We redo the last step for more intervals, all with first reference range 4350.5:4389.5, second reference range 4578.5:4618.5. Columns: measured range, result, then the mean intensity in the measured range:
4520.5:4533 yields -0.3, 27.4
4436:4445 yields -0.4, 29.4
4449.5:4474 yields 0.2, 27.6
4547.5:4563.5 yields -0.3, 26.7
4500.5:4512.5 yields -0.2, 27.6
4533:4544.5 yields -0.4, 27.4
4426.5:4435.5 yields -0.3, 29.2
